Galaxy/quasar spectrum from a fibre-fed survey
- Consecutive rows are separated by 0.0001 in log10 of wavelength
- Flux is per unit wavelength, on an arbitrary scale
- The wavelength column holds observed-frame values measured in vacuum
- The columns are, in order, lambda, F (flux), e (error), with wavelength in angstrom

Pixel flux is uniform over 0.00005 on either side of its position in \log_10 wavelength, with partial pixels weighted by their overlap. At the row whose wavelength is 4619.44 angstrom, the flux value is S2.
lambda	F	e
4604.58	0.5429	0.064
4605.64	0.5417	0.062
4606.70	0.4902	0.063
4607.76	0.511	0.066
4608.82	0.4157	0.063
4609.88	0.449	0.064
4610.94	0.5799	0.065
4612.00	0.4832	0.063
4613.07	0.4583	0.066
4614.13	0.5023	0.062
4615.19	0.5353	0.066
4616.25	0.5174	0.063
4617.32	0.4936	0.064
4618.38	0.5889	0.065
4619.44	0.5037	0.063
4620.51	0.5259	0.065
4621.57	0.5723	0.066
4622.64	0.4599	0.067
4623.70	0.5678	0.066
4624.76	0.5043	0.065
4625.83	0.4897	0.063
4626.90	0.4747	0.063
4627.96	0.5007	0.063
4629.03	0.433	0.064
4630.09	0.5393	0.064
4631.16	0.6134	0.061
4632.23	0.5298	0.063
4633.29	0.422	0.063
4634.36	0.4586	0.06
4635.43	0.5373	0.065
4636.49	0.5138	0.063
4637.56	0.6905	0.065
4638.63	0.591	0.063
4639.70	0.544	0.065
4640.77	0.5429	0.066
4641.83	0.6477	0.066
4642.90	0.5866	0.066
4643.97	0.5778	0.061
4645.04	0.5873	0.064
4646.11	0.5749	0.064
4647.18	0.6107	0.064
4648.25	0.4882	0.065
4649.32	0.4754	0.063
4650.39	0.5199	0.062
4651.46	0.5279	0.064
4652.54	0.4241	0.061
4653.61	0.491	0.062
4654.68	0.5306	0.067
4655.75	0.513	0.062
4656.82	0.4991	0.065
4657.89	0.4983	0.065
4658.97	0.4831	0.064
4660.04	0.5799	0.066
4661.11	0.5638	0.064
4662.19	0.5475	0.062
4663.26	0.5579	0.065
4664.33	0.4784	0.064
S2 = 0.5037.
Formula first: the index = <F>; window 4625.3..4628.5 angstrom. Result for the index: 0.488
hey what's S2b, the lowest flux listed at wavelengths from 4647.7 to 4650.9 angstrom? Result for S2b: 0.4754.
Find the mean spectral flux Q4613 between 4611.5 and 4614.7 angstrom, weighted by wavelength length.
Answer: 0.481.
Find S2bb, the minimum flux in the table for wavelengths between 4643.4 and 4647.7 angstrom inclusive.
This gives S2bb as 0.5749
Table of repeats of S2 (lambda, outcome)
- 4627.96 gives 0.5007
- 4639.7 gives 0.544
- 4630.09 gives 0.5393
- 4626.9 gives 0.4747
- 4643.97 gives 0.5778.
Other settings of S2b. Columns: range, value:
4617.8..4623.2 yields 0.4599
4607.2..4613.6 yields 0.4157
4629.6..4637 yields 0.422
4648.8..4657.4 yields 0.4241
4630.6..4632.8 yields 0.5298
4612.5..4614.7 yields 0.4583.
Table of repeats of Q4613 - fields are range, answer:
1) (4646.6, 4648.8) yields 0.55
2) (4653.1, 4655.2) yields 0.511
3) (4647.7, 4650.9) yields 0.495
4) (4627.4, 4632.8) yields 0.523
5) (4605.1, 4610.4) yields 0.482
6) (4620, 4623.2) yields 0.52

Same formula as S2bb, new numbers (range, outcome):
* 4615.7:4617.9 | 0.4936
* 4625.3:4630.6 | 0.433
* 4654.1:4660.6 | 0.4831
